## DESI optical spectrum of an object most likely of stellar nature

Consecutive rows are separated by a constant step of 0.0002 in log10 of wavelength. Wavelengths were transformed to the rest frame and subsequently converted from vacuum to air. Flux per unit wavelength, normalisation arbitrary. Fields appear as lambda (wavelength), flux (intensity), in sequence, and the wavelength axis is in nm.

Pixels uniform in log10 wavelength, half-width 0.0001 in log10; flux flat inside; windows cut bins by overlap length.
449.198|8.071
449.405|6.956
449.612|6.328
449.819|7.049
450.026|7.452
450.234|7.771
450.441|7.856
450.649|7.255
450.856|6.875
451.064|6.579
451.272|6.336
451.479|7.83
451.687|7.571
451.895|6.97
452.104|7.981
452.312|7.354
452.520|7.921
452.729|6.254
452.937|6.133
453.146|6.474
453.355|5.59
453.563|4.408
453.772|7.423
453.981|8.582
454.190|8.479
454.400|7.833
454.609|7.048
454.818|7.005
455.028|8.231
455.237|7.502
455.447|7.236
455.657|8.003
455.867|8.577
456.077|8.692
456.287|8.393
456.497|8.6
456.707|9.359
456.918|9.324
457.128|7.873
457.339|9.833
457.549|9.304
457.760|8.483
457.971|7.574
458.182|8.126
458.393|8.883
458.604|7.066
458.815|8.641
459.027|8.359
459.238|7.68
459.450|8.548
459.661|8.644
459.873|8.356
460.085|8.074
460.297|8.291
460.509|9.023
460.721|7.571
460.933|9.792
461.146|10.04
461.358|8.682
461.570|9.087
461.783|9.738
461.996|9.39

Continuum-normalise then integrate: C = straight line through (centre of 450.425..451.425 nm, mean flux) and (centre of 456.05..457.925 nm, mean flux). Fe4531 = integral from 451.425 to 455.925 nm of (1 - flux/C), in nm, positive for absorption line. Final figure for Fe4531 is 0.303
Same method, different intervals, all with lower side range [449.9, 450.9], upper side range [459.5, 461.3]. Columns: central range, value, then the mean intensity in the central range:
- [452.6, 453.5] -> 0.20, 6.08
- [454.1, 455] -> 0.04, 7.63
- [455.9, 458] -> -0.13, 8.78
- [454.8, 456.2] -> 0.03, 7.95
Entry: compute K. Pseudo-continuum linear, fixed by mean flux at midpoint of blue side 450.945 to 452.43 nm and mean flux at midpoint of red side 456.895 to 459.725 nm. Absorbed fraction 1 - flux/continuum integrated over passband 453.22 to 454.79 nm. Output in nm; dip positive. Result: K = 0.13 nm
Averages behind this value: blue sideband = 7.24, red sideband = 8.43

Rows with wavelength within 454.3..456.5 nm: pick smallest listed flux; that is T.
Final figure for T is 7.005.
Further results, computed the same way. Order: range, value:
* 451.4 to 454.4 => 4.408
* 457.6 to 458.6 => 7.574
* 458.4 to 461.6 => 7.066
